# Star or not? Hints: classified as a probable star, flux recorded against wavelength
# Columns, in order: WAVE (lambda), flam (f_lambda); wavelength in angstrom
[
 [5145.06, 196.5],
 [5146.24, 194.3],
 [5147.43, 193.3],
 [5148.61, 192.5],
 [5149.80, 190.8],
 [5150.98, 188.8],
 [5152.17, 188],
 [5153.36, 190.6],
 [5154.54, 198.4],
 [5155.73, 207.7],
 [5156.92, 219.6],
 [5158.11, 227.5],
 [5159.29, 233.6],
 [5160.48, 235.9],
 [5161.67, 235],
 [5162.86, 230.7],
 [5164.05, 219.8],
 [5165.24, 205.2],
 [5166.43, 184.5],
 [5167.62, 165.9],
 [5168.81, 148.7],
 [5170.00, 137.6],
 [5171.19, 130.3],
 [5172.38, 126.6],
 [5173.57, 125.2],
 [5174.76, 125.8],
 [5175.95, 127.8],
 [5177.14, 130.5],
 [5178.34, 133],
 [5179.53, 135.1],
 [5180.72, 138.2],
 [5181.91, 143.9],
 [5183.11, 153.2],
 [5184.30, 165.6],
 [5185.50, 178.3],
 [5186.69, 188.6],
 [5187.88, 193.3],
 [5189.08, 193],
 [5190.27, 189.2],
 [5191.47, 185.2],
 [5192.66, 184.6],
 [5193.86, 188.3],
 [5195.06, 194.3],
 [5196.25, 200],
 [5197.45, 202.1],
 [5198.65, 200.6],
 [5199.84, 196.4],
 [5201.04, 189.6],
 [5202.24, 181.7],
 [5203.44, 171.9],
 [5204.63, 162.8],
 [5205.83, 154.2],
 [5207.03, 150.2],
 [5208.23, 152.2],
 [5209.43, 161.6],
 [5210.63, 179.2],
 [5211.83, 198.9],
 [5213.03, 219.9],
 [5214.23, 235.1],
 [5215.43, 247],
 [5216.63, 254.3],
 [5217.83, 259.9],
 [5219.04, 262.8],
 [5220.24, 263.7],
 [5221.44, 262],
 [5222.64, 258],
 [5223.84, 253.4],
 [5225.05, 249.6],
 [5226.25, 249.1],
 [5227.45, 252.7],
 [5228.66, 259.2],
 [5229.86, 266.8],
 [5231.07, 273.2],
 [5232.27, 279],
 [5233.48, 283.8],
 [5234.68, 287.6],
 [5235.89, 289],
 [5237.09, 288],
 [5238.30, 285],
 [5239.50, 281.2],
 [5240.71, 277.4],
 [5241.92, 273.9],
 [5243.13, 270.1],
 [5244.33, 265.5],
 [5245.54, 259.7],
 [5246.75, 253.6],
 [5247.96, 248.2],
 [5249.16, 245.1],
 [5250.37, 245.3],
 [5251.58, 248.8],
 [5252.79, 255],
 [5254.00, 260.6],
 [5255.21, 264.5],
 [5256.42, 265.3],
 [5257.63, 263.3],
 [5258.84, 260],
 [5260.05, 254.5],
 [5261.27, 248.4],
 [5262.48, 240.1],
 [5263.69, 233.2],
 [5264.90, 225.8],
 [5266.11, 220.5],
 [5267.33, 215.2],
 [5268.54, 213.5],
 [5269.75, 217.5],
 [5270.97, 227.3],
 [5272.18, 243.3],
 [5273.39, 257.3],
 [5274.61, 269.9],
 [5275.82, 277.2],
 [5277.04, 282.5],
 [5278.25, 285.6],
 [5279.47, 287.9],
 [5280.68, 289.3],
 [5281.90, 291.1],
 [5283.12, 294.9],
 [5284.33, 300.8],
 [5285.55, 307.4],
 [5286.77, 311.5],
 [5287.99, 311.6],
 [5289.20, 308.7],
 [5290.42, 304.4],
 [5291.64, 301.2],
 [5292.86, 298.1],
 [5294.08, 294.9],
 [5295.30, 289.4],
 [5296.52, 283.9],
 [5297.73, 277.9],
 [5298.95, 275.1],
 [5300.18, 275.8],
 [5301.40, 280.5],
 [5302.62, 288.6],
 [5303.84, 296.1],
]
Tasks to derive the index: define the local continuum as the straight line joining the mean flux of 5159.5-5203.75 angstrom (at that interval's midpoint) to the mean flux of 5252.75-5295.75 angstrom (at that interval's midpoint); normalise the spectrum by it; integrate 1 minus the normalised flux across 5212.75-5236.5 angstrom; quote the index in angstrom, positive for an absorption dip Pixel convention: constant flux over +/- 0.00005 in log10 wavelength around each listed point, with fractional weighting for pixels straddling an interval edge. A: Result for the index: -4.6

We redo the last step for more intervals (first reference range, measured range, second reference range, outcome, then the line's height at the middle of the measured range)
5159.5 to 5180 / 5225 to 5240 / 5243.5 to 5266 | -2.9 angstrom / 229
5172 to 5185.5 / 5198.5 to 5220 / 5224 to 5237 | 1.7 angstrom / 216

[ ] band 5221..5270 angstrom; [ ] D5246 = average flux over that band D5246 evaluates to 257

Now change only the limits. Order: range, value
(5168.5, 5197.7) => 160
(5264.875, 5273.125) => 225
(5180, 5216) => 183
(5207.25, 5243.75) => 251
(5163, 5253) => 211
